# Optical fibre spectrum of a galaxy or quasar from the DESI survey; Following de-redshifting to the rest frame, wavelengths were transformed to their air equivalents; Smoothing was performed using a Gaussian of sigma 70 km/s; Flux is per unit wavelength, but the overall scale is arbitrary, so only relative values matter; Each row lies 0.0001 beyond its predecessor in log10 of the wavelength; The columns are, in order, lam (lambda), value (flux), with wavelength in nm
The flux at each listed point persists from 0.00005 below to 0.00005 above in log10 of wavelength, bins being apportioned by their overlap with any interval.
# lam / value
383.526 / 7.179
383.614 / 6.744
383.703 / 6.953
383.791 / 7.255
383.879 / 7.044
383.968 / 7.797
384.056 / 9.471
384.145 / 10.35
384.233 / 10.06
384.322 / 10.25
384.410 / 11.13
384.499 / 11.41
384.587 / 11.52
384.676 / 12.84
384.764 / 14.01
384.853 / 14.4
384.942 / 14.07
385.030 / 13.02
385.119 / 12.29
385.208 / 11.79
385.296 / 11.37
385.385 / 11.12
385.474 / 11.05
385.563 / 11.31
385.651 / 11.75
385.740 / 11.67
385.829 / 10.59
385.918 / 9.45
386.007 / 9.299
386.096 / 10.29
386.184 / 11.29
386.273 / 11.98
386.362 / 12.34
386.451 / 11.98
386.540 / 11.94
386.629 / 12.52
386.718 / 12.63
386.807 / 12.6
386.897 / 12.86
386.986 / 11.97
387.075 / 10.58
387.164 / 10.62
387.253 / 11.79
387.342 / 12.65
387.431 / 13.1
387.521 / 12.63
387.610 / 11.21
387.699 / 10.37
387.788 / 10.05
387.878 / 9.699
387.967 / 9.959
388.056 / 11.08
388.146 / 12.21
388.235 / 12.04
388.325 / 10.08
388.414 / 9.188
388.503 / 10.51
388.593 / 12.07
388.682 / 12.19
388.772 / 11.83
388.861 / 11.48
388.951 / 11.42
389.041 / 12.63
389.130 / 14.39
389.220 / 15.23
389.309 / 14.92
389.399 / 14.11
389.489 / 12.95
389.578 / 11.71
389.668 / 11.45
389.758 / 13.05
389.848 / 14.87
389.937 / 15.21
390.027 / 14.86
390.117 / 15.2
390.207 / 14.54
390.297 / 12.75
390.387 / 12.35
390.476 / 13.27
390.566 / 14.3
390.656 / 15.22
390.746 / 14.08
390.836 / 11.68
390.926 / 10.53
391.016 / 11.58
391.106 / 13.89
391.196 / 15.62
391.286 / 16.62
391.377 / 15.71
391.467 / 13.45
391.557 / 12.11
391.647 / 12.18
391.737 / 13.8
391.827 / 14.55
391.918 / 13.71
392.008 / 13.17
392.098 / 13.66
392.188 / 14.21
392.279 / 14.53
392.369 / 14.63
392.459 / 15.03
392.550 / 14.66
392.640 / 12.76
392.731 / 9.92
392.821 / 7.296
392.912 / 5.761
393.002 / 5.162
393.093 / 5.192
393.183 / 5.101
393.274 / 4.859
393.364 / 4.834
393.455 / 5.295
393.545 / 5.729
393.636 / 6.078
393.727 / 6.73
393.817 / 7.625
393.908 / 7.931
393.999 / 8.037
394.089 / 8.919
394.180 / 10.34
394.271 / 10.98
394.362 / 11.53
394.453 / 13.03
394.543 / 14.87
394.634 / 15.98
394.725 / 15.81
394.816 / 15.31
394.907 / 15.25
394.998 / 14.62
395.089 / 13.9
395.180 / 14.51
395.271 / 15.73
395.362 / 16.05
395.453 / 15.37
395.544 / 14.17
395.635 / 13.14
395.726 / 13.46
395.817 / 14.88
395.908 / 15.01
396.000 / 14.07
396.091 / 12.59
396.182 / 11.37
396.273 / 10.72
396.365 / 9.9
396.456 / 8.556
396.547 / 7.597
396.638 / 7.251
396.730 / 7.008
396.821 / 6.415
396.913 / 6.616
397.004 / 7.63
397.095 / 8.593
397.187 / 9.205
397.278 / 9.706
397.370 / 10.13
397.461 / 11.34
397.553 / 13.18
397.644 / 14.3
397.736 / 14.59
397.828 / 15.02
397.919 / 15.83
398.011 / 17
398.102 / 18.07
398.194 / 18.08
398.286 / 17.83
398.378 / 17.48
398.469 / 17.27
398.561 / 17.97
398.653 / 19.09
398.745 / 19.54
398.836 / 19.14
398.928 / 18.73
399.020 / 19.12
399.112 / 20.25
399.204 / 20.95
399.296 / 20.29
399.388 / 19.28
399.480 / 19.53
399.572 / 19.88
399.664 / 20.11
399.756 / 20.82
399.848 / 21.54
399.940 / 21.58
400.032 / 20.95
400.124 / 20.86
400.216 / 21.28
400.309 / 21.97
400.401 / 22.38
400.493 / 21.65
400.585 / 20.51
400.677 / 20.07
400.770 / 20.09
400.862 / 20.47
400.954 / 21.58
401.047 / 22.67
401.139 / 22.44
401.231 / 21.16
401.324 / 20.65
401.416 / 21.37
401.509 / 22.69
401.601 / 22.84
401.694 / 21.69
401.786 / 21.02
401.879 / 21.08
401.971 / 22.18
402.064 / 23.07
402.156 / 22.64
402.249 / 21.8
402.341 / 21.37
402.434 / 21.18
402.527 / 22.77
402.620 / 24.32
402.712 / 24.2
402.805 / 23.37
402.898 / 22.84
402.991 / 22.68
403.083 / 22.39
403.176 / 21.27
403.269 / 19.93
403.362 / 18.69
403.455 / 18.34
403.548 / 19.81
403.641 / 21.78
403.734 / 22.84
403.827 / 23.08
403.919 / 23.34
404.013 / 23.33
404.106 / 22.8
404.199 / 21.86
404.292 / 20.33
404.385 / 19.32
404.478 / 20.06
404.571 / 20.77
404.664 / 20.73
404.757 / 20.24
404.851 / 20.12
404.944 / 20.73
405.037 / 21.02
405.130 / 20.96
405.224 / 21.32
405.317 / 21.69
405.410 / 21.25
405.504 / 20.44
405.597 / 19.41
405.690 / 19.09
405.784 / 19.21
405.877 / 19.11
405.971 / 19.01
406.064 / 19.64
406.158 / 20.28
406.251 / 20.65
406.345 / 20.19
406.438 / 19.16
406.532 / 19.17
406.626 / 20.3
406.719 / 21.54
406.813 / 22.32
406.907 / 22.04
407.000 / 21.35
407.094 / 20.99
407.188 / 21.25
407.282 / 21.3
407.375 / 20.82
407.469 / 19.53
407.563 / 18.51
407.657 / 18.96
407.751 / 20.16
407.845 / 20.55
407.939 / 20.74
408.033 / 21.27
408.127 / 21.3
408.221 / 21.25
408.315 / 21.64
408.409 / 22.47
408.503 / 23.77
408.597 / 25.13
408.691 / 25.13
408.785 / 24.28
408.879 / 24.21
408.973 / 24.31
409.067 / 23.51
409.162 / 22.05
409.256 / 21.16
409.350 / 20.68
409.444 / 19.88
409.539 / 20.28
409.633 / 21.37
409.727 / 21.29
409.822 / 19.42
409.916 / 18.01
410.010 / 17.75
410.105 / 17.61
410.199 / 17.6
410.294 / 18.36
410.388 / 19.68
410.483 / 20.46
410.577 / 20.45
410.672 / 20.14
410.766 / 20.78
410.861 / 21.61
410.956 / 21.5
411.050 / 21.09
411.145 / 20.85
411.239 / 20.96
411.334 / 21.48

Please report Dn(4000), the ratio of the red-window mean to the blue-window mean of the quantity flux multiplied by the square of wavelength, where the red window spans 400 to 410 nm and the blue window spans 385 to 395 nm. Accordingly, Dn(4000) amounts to 1.95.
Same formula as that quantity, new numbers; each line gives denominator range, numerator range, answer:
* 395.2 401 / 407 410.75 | 1.38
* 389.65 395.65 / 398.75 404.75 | 1.84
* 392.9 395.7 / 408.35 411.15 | 2.14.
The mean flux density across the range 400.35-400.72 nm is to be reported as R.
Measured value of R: 21.2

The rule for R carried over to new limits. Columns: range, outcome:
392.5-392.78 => 12.4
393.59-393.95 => 7.08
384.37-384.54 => 11.2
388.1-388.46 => 10.9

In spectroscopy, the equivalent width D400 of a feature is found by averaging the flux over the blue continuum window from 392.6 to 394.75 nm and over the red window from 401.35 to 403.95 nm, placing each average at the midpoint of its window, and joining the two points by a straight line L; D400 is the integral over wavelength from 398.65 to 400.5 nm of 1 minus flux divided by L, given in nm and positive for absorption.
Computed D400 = -0.32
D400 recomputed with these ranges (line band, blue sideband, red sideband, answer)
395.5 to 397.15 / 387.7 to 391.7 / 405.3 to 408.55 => 0.55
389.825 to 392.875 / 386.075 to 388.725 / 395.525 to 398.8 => -0.38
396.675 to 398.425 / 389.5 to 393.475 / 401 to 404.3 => 0.51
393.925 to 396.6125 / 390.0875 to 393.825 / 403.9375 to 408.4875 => 0.14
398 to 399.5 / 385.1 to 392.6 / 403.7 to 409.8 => -0.13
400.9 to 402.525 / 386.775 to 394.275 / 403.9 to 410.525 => -0.37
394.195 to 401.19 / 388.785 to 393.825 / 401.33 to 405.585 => 0.53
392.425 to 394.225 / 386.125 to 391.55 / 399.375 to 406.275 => 0.88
